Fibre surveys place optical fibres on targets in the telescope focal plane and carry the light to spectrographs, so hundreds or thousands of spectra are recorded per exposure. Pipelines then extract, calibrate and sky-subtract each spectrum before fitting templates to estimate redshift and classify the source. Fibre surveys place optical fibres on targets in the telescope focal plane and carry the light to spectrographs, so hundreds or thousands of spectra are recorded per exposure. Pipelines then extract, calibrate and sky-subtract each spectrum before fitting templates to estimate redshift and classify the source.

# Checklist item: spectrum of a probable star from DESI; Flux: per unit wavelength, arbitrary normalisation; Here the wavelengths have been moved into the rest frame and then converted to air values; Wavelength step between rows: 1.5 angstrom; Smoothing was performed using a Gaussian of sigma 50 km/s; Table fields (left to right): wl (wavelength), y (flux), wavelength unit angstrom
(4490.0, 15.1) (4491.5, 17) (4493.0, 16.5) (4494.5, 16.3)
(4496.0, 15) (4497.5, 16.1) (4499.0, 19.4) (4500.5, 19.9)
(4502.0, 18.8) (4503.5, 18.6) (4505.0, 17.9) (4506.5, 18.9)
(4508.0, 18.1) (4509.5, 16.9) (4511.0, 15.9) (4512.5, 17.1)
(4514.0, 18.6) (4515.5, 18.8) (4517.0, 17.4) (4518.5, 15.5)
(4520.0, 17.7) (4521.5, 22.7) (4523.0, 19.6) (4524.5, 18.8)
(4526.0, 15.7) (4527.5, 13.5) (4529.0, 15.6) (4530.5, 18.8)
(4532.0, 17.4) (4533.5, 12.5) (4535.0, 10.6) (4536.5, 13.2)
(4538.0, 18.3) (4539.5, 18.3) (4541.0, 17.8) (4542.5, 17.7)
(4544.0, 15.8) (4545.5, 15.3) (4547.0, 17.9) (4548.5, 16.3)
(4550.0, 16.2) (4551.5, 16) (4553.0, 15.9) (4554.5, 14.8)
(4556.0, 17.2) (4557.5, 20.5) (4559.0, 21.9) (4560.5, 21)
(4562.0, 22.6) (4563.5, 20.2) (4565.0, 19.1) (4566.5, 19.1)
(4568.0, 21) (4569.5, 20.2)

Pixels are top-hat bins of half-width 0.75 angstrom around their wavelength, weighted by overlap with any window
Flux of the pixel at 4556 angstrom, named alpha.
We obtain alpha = 17.2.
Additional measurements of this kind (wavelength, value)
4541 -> 17.8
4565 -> 19.1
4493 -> 16.5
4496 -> 15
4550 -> 16.2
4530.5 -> 18.8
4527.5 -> 13.5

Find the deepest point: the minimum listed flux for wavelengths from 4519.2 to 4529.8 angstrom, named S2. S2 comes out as 13.5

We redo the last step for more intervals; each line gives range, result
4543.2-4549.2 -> 15.3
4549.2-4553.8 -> 15.9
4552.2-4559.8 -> 14.8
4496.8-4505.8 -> 16.1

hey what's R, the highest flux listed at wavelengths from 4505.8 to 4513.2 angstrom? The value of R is 18.9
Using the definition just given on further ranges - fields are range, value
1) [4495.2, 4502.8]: 19.9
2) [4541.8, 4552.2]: 17.9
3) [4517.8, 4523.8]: 22.7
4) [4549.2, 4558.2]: 20.5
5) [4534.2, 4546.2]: 18.3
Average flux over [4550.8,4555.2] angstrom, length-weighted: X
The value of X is 15.6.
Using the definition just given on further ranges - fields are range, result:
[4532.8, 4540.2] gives 14.6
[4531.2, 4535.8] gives 13.6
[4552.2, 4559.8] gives 18.1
